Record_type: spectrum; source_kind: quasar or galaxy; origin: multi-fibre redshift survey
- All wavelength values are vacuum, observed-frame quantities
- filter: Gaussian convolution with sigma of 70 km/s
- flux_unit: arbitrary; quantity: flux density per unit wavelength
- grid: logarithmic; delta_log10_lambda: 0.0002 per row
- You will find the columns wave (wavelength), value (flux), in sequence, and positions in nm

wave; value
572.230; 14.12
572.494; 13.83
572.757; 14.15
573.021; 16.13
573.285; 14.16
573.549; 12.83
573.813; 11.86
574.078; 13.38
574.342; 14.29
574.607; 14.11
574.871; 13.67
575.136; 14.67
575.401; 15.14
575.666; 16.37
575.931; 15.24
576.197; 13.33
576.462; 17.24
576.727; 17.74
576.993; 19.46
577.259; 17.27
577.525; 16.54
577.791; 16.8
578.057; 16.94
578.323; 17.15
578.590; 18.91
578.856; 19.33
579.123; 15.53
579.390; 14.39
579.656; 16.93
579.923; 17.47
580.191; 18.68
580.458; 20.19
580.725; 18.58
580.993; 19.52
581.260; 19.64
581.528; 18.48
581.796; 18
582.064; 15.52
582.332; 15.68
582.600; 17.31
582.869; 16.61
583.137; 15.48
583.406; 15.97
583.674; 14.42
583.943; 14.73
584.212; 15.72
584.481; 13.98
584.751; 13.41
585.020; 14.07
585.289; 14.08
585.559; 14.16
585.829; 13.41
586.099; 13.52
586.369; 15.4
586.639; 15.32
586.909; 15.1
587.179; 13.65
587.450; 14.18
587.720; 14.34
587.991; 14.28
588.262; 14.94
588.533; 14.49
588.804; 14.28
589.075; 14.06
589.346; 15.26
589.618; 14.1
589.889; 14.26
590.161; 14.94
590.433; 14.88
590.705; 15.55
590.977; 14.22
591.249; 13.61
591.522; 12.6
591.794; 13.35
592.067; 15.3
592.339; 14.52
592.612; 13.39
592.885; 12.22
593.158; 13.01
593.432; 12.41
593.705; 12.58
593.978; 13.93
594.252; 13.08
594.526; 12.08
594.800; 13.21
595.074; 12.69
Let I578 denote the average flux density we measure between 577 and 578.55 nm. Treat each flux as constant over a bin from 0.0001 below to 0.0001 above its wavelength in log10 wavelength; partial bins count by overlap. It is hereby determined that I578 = 17.3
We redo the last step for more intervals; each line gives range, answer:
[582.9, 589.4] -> 14.5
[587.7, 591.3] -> 14.5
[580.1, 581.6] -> 19.2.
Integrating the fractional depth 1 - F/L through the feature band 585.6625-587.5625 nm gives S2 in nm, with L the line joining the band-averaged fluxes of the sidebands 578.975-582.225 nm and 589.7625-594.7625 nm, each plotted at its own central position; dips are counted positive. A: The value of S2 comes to 0.15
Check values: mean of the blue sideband 17.7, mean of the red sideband 13.6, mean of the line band 14.4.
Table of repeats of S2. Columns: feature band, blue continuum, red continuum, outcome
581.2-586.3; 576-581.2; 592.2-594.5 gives 0.178 nm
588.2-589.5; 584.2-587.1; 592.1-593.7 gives -0.071 nm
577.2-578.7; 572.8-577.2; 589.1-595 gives -0.250 nm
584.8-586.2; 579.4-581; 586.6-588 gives 0.142 nm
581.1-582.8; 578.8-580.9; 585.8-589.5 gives -0.067 nm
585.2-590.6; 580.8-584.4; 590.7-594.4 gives 0.185 nm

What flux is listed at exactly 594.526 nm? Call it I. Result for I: 12.08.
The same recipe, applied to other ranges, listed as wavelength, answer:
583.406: 15.97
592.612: 13.39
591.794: 13.35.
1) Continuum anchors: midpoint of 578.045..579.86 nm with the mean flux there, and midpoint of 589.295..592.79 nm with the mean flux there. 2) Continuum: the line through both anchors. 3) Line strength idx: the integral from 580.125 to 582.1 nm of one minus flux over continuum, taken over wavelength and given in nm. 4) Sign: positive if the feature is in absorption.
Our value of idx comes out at -0.258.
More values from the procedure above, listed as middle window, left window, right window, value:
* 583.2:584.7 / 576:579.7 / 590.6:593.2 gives 0.06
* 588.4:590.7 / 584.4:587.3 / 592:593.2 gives -0.11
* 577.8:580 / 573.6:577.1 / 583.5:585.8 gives -0.34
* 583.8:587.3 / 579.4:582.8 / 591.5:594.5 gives 0.39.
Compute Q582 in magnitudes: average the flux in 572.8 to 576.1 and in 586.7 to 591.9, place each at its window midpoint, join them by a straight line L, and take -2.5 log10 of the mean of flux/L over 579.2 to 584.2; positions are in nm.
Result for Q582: -0.19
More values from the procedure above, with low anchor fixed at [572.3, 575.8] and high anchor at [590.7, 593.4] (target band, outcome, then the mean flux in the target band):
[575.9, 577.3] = -0.19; 16.8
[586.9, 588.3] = -0.04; 14.3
